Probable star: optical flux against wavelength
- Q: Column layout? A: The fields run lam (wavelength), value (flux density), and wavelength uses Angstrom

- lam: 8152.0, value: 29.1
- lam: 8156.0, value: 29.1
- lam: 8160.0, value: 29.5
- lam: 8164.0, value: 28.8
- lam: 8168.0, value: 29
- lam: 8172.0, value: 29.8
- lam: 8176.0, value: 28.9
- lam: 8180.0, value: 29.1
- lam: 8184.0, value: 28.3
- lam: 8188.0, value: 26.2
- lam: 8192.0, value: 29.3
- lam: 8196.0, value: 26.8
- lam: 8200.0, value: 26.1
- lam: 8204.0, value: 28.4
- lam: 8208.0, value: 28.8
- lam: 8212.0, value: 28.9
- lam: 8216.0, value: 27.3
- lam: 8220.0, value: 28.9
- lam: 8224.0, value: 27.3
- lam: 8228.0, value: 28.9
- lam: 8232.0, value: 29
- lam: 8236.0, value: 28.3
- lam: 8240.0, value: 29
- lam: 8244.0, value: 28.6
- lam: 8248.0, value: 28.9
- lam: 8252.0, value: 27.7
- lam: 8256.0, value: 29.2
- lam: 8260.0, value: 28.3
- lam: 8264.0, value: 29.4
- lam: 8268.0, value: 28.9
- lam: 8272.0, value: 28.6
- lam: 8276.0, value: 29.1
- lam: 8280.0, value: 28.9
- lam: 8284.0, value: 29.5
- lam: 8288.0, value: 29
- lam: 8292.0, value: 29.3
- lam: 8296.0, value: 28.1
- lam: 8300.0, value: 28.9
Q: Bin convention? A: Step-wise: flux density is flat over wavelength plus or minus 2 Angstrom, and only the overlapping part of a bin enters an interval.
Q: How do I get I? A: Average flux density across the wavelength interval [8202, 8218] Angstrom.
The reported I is 28.3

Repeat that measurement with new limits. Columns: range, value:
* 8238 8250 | 28.8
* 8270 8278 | 28.9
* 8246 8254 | 28.3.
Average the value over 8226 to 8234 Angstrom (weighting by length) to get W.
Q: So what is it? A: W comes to 28.9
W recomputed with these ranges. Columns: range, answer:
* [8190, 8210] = 27.9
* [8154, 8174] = 29.2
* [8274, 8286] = 29.2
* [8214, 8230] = 28.1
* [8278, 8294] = 29.2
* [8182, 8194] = 27.9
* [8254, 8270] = 28.9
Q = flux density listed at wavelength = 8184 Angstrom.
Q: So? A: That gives 28.3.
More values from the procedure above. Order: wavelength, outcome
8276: 29.1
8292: 29.3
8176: 28.9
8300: 28.9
